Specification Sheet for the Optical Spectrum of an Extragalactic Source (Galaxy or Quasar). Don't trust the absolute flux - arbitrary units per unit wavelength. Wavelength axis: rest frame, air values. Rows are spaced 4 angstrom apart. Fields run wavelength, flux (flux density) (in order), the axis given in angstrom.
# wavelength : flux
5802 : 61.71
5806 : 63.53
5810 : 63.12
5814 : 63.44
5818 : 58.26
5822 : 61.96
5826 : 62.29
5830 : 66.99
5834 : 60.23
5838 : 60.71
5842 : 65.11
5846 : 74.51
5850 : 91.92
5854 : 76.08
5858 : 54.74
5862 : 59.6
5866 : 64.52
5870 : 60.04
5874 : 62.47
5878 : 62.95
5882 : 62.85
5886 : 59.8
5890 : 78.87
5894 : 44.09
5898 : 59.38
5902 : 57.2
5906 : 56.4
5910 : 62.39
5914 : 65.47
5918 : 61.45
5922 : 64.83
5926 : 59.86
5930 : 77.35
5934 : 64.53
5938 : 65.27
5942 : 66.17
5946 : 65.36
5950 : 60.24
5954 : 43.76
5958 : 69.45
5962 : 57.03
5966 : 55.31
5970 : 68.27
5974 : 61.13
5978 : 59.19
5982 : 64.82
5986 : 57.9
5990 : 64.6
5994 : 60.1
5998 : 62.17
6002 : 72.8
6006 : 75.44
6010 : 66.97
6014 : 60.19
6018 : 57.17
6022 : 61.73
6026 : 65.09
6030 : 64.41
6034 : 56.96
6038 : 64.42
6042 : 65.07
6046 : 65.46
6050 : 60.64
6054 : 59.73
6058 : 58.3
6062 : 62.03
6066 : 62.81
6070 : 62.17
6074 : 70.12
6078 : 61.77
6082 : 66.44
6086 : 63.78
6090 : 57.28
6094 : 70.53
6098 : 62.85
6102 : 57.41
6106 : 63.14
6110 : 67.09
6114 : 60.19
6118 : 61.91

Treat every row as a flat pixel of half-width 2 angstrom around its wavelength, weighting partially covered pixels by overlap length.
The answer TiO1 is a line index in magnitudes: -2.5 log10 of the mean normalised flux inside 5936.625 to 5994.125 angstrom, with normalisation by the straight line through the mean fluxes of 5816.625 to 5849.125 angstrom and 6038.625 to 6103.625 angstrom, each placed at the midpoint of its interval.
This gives 0.045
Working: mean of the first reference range 64.8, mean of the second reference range 63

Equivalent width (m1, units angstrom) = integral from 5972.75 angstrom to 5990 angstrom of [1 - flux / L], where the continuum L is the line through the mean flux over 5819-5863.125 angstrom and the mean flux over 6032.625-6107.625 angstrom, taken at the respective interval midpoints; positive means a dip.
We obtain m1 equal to 0.8 angstrom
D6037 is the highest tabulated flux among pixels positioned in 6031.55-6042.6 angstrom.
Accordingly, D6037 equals 65.07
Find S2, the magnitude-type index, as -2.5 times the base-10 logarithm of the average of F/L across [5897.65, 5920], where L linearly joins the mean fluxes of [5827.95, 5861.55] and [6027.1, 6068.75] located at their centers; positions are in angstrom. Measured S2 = 0.10 mag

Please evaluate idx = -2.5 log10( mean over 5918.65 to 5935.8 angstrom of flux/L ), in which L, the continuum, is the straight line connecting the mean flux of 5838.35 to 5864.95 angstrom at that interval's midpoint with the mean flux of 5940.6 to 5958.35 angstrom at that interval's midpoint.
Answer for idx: -0.069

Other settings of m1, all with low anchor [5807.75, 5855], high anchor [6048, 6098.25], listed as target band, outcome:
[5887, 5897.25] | 0.7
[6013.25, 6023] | 0.7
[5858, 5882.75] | 1.8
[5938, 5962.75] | 1.5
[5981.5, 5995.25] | 0.6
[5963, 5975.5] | 0.7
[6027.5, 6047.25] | 0.1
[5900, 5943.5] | 1.1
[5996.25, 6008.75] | -1.2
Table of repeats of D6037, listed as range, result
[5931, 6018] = 75.44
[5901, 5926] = 65.47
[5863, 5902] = 78.87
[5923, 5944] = 77.35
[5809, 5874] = 91.92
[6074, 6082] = 70.12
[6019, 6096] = 70.53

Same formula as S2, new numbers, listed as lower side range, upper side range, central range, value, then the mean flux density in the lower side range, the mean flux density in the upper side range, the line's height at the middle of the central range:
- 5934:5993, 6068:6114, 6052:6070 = 0.04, 61.4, 63.7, 63.2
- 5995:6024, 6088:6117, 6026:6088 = 0.01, 65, 62.6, 63.8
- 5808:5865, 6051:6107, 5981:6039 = 0.00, 65.6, 62.7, 63.5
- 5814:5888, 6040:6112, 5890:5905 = 0.13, 64.7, 63.1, 64.4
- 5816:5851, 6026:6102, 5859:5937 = 0.05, 66.2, 62.9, 65.3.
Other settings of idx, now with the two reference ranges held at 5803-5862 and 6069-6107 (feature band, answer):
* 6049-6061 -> 0.07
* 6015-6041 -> 0.04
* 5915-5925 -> 0.03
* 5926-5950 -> -0.03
